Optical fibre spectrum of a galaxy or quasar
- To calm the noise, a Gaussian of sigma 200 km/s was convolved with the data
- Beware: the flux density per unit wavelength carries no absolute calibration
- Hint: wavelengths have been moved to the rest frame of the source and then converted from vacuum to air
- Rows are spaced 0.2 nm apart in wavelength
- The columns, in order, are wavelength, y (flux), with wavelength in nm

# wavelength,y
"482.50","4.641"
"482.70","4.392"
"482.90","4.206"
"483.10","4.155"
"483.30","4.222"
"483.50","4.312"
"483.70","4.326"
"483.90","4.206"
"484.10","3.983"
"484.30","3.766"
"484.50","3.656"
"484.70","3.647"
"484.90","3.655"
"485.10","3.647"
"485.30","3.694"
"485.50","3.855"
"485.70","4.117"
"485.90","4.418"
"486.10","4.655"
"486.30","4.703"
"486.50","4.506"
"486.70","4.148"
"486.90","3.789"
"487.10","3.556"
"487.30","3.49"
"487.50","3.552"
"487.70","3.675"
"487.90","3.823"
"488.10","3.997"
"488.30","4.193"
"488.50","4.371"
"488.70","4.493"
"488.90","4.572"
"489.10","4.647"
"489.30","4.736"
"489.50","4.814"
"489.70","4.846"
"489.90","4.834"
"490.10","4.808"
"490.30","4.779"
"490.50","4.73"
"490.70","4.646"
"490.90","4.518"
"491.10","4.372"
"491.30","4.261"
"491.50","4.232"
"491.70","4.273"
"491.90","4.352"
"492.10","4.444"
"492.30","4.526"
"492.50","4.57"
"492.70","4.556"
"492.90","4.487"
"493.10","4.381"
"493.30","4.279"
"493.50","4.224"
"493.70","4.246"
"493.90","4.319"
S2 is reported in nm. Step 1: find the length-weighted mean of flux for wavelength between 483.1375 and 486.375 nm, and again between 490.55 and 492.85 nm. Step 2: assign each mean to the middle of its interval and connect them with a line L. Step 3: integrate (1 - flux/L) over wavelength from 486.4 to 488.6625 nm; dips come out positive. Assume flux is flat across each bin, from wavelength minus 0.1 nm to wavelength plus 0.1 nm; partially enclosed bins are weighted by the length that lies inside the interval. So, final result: 0.146 nm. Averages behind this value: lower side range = 4.05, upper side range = 4.44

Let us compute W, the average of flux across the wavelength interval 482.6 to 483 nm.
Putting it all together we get 4.3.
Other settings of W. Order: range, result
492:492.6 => 4.51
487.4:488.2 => 3.76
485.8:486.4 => 4.59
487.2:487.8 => 3.57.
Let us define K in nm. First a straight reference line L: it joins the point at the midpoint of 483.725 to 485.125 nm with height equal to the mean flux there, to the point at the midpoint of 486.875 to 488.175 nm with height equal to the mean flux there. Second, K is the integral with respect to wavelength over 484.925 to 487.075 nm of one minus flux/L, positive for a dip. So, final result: -0.205 nm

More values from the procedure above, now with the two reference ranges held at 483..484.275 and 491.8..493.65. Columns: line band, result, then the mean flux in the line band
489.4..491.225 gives -0.14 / 4.7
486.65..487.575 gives 0.13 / 3.69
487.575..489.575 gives 0.00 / 4.32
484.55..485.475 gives 0.12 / 3.68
